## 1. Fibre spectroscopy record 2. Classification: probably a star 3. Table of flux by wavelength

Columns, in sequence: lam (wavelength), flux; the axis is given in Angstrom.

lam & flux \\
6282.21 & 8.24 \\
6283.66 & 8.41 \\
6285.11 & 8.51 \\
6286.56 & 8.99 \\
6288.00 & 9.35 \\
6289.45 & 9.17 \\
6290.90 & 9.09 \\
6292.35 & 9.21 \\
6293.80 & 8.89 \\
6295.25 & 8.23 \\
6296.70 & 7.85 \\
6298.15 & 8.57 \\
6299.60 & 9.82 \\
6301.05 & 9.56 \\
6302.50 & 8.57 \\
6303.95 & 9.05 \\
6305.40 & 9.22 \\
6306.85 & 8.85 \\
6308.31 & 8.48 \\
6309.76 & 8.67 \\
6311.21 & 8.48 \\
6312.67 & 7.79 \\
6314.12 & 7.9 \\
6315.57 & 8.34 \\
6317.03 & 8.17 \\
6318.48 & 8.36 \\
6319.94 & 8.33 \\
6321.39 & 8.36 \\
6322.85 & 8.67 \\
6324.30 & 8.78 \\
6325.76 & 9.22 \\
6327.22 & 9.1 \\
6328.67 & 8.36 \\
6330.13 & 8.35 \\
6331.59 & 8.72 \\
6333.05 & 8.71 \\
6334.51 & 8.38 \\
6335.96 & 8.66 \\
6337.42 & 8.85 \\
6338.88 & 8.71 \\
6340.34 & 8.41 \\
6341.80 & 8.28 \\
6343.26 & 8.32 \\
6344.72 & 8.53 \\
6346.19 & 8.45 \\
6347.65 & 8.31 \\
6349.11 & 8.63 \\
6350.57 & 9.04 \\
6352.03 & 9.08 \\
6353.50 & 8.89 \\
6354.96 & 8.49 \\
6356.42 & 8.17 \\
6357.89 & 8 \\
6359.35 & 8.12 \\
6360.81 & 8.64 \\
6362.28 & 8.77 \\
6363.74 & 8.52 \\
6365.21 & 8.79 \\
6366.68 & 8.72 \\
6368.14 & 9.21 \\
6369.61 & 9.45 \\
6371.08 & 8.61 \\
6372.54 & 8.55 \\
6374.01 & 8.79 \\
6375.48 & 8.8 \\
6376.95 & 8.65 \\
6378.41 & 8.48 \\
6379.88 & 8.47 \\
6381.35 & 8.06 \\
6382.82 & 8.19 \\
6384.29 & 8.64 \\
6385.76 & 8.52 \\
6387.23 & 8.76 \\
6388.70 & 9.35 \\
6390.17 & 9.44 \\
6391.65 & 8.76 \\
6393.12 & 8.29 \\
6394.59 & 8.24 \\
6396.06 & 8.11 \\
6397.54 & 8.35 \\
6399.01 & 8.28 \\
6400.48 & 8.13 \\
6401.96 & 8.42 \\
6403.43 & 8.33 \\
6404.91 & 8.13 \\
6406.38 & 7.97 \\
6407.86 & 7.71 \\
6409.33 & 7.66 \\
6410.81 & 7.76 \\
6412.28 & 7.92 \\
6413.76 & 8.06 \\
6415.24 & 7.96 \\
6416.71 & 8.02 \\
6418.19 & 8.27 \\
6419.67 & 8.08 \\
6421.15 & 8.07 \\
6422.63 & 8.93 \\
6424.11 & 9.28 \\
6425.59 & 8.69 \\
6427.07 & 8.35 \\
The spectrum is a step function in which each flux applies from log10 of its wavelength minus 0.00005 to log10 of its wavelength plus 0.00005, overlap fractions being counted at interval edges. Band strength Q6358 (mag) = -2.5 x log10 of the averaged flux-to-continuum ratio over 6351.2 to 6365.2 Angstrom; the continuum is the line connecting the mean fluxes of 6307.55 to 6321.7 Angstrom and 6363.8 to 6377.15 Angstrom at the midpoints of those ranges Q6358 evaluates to 0.02 mag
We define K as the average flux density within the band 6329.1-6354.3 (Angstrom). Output 8.6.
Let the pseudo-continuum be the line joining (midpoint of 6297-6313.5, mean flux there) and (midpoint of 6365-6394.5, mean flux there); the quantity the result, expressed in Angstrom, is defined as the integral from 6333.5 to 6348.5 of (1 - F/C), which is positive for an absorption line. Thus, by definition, 0.4 Angstrom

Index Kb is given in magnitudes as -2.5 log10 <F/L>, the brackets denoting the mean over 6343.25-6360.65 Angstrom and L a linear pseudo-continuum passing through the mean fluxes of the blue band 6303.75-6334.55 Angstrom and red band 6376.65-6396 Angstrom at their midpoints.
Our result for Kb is 0.007 mag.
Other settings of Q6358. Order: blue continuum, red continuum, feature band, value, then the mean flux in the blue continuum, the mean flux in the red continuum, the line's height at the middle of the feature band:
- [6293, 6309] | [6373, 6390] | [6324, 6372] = 0.01 mag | 8.83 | 8.64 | 8.72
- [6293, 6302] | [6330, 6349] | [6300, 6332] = 0.01 mag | 8.82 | 8.52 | 8.69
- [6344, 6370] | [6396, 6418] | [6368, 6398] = -0.04 mag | 8.64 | 8.06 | 8.34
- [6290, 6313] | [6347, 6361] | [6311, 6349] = 0.02 mag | 8.79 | 8.54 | 8.65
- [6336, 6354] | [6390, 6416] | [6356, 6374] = -0.02 mag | 8.62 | 8.17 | 8.46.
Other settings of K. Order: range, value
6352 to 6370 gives 8.65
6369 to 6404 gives 8.57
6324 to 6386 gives 8.61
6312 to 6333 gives 8.47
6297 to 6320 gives 8.63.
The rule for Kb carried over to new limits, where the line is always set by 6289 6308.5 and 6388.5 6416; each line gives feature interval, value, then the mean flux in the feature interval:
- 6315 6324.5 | 0.04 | 8.41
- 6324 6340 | 0.00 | 8.7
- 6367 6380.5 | -0.05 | 8.78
